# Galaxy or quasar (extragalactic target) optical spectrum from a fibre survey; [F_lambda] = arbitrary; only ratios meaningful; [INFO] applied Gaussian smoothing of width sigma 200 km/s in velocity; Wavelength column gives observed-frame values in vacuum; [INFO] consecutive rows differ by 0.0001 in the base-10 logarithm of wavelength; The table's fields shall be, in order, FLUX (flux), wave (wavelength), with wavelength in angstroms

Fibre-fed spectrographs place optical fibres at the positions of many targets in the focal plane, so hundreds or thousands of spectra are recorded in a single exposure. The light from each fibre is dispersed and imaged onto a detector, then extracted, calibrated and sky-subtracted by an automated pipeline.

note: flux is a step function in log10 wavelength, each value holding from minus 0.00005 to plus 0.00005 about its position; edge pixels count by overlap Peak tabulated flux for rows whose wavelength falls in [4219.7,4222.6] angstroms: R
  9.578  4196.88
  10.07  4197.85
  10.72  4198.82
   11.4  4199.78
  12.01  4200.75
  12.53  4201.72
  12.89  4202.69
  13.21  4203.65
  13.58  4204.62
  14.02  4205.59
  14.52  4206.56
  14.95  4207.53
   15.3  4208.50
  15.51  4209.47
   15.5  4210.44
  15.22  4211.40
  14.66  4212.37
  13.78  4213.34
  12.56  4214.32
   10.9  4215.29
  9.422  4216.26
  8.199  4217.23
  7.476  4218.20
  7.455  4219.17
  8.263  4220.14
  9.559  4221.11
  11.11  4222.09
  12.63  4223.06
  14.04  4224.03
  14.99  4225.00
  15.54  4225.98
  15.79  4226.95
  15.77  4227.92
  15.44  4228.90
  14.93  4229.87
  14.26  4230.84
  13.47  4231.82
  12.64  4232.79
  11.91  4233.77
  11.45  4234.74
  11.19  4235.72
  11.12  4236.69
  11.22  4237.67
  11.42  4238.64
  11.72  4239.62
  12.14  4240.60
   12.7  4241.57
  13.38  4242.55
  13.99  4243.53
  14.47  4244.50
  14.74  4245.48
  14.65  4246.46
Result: 11.11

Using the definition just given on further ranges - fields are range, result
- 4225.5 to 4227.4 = 15.79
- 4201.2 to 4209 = 15.3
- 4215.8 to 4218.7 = 9.422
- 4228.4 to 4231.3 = 15.44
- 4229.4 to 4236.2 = 14.93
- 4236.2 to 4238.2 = 11.22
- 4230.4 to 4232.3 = 14.26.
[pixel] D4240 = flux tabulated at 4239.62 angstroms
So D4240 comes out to 11.72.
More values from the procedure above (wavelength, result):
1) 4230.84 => 14.26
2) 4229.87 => 14.93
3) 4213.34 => 13.78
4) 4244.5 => 14.47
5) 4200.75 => 12.01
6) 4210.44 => 15.5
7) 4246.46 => 14.65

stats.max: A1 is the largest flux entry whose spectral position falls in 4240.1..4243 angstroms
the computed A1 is 13.38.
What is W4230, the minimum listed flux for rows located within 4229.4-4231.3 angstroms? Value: 14.26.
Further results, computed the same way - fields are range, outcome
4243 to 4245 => 13.99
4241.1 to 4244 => 12.7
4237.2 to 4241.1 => 11.22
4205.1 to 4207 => 14.02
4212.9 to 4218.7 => 7.476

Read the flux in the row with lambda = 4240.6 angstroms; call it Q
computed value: 12.14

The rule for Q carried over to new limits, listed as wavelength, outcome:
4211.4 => 15.22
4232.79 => 12.64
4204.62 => 13.58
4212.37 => 14.66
